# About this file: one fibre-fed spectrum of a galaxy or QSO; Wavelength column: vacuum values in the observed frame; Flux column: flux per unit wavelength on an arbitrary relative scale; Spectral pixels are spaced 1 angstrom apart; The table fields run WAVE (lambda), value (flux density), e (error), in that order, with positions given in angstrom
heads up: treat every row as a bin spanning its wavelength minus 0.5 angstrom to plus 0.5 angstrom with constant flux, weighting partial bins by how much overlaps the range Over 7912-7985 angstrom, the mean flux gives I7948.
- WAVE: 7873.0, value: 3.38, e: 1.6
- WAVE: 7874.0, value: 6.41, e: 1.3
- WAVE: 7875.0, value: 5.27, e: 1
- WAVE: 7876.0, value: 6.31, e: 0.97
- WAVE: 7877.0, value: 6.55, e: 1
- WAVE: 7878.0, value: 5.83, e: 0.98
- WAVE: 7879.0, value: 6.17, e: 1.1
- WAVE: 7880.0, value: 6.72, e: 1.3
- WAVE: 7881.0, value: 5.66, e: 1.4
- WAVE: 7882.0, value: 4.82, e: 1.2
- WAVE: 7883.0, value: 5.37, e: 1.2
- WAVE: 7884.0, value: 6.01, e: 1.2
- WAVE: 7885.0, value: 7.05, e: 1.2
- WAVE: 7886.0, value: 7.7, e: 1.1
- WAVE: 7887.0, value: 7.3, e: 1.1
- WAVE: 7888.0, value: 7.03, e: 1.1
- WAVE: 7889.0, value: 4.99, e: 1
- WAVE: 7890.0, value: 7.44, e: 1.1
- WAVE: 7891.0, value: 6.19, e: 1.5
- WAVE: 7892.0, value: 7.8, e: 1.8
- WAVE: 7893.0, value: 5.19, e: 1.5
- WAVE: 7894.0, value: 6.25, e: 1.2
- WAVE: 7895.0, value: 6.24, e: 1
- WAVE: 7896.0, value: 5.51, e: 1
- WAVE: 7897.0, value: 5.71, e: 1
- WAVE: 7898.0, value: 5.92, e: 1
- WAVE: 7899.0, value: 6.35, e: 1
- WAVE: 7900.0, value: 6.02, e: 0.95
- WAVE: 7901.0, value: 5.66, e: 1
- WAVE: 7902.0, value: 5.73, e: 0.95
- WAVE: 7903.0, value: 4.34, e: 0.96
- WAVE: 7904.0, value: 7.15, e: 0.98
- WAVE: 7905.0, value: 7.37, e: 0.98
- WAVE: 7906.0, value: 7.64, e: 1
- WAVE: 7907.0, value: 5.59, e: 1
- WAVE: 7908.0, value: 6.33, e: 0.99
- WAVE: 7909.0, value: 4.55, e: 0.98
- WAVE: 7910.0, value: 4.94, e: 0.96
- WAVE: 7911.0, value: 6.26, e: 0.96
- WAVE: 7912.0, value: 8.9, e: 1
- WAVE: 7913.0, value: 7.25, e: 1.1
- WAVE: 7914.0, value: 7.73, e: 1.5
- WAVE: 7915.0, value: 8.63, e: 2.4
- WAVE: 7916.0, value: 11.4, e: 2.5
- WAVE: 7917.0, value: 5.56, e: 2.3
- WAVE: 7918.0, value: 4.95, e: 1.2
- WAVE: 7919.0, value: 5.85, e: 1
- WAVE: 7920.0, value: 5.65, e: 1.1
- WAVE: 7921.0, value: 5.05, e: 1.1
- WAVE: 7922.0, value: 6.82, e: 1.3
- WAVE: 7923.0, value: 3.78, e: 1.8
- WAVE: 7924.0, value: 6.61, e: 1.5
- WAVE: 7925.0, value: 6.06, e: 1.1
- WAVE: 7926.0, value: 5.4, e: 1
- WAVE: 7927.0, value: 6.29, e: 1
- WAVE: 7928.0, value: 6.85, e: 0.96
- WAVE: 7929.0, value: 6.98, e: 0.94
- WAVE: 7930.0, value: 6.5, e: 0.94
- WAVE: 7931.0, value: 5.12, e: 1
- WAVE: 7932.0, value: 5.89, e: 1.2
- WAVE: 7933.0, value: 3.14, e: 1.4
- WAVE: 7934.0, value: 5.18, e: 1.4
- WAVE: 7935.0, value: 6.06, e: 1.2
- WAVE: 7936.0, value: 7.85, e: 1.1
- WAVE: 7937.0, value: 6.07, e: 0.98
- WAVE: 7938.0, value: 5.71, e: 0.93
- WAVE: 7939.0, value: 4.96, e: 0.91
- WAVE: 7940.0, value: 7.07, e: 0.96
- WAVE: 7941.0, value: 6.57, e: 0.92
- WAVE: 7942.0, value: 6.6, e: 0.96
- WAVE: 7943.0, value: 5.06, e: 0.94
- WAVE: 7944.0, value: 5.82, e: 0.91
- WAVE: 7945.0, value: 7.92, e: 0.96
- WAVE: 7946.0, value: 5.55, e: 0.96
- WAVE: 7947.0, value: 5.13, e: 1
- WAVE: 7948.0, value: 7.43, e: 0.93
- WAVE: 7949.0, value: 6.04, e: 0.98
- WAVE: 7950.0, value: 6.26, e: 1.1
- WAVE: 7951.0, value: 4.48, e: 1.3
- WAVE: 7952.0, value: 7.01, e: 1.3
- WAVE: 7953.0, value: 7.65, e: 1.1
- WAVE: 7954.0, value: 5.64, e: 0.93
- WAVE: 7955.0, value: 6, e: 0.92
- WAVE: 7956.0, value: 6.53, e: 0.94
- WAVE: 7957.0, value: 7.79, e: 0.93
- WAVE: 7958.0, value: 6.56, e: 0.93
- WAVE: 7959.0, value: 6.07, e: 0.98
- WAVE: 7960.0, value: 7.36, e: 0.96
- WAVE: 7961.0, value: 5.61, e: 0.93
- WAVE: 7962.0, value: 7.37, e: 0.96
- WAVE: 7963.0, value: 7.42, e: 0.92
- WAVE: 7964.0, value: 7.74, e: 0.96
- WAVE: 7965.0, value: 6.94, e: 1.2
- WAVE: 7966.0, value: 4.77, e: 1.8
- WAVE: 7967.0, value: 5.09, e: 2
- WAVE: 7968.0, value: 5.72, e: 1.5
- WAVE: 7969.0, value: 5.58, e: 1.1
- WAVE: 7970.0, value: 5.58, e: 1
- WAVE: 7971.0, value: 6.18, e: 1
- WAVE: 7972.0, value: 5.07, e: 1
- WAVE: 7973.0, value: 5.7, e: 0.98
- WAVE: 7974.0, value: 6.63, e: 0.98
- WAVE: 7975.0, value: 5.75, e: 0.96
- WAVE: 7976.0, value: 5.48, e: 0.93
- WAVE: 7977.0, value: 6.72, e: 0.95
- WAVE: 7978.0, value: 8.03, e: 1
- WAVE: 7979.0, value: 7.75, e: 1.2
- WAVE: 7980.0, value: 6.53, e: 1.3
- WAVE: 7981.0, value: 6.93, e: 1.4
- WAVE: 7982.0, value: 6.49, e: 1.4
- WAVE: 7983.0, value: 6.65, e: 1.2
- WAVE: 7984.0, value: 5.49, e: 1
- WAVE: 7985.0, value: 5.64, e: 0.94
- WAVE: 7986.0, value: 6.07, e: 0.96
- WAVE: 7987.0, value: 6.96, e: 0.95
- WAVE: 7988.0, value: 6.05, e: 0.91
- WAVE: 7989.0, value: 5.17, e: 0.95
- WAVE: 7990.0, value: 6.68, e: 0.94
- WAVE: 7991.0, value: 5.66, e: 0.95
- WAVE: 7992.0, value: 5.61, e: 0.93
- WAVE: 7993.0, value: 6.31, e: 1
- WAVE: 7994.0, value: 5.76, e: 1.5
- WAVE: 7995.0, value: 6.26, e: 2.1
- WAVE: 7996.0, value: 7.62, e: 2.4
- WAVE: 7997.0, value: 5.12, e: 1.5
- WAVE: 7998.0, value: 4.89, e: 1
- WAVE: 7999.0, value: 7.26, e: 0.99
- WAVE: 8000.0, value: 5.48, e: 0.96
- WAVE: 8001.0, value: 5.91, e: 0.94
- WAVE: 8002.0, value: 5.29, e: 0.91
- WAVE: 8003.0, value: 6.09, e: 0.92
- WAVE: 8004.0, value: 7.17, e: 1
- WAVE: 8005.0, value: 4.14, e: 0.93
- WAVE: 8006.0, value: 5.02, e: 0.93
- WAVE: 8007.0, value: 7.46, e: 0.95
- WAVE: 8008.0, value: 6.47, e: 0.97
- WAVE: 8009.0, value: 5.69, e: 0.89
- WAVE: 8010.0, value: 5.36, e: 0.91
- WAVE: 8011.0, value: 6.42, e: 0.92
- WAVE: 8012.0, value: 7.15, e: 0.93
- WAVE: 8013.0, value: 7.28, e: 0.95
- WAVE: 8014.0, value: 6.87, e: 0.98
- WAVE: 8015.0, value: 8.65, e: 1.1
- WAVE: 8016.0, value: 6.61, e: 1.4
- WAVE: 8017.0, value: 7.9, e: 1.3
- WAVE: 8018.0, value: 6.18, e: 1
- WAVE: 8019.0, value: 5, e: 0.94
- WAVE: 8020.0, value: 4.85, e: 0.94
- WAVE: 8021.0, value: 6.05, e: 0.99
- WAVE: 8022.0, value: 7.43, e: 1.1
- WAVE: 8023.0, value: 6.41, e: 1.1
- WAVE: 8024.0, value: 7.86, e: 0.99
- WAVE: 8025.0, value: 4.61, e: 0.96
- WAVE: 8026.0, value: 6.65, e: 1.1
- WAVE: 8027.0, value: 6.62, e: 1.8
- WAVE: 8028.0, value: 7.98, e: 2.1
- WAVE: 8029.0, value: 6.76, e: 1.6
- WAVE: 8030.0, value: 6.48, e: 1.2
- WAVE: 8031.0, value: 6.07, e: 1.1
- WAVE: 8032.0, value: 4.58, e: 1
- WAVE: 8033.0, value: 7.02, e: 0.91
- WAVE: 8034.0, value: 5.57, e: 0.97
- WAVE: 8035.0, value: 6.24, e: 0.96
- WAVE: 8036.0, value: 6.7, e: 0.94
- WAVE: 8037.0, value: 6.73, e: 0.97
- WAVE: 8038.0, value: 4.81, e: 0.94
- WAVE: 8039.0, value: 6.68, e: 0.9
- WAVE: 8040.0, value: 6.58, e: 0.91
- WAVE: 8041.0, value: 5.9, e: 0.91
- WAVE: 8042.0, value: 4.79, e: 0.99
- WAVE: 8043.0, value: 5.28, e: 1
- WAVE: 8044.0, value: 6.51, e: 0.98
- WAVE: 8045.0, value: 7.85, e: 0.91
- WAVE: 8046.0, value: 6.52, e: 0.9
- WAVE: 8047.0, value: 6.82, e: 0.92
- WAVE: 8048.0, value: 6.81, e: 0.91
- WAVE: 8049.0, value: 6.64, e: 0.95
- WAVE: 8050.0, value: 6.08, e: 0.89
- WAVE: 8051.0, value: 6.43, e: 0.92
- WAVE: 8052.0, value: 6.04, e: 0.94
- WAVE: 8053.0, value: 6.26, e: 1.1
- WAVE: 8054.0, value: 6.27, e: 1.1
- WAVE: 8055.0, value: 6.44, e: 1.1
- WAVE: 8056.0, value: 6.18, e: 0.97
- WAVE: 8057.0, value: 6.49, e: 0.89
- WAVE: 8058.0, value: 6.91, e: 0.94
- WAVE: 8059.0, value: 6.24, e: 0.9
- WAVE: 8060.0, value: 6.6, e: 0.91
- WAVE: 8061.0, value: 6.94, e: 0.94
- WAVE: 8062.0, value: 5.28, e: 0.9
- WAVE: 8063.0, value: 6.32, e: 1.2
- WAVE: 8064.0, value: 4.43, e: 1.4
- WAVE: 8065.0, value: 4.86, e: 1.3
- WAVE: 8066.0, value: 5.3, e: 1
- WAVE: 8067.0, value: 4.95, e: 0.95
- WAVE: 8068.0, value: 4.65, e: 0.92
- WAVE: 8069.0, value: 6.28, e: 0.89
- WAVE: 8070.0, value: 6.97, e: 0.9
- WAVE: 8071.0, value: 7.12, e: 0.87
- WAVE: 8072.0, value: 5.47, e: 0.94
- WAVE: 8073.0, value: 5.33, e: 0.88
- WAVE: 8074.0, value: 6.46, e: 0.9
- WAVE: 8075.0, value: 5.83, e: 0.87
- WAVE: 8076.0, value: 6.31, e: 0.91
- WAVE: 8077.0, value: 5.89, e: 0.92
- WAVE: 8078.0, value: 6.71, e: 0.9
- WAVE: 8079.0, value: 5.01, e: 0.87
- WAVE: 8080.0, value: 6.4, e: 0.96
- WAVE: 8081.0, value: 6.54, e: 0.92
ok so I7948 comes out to 6.31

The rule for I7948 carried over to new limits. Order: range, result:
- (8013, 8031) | 6.64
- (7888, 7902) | 6.12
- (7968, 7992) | 6.19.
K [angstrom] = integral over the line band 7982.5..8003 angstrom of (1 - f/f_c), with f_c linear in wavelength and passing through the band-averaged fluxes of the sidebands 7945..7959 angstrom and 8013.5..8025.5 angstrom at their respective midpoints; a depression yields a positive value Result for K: 1.5 angstrom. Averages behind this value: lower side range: 6.36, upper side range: 6.54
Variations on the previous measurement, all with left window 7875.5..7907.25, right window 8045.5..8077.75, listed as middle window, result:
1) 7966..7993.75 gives 0.30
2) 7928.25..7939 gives 0.65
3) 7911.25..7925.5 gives -1.15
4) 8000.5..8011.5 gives 0.42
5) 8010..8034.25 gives -1.55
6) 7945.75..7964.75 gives -1.03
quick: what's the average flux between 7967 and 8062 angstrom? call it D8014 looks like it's 6.27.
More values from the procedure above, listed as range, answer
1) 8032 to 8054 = 6.26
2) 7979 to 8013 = 6.13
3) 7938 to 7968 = 6.34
